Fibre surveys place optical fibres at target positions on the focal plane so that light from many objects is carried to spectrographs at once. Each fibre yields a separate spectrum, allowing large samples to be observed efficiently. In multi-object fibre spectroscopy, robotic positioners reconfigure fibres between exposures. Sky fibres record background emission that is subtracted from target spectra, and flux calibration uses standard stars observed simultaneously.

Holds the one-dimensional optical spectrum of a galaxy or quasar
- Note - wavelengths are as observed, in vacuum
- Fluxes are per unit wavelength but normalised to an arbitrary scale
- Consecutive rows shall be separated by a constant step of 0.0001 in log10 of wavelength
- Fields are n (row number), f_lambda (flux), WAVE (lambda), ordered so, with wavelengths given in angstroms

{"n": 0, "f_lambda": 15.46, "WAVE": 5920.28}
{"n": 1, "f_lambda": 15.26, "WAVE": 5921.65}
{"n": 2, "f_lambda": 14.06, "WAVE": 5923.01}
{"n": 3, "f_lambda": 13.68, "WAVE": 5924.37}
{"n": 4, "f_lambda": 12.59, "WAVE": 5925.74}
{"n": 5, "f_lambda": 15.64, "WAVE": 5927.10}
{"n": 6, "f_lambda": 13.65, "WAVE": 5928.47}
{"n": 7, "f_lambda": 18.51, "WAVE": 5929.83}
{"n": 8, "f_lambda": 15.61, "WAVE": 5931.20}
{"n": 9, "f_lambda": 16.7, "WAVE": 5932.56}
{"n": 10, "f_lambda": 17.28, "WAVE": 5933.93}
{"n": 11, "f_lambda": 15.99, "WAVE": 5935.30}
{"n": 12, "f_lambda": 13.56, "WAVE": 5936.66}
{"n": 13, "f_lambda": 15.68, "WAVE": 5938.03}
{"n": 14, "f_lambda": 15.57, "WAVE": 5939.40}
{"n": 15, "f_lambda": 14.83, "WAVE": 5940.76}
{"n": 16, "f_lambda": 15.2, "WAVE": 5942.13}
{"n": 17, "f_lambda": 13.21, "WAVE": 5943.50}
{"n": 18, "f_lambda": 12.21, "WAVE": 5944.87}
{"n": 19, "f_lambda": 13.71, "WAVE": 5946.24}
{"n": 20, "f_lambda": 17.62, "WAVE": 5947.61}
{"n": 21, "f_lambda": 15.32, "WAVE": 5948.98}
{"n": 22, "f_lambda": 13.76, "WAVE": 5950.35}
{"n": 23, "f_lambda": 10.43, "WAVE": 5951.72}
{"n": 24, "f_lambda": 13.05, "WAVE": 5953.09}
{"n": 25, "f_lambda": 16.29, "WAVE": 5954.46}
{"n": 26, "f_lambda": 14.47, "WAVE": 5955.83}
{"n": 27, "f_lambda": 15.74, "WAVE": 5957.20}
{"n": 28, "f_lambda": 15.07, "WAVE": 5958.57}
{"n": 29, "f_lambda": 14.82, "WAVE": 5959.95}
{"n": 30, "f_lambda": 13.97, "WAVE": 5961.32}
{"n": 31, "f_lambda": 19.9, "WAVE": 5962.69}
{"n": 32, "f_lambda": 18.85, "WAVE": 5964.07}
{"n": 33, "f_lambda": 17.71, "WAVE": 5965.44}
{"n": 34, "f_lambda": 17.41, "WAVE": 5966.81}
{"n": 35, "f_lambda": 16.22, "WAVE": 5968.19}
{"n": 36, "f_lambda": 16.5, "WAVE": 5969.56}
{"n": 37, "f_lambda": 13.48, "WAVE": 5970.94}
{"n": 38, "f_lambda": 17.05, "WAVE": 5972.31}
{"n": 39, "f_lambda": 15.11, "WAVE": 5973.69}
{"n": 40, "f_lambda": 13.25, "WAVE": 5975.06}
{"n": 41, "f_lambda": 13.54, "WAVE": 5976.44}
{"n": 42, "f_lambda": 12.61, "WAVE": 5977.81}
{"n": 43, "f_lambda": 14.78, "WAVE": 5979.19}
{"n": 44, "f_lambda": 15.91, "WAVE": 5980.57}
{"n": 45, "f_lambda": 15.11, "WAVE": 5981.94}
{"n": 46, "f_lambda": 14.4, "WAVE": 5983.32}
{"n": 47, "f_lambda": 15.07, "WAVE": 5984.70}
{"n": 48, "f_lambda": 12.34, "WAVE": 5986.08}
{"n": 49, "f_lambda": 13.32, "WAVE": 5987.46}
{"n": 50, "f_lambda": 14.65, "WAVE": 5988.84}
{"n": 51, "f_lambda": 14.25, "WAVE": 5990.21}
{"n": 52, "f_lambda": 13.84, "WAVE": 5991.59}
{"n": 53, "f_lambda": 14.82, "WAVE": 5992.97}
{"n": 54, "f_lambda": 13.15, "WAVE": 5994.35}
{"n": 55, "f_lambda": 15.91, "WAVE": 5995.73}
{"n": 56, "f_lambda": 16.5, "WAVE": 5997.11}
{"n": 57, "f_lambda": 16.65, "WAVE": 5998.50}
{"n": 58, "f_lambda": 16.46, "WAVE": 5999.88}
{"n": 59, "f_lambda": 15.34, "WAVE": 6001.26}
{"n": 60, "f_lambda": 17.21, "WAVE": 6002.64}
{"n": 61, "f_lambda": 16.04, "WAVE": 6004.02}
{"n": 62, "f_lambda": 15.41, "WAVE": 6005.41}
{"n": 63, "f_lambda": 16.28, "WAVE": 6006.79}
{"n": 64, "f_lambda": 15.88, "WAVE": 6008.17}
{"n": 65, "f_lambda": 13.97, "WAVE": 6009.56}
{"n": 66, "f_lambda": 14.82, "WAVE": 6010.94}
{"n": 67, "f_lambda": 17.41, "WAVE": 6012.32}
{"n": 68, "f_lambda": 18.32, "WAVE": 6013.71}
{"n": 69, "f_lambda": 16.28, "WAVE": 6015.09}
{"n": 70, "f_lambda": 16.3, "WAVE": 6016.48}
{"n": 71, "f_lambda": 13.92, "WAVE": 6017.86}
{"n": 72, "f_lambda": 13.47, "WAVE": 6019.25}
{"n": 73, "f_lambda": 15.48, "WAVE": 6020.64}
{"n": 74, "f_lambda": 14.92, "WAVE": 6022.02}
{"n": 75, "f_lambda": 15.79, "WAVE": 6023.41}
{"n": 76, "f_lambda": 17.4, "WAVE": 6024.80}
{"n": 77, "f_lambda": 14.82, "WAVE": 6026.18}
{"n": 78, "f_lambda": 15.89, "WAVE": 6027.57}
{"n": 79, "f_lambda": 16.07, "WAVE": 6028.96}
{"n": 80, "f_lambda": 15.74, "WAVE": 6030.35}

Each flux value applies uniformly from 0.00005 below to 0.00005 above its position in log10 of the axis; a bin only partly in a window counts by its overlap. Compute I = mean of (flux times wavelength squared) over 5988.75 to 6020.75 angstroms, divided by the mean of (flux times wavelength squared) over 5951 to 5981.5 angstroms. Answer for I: 1.03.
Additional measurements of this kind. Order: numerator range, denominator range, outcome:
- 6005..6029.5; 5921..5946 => 1.08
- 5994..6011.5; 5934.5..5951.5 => 1.10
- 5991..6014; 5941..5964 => 1.08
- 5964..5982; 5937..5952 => 1.08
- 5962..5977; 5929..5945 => 1.07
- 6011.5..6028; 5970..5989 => 1.12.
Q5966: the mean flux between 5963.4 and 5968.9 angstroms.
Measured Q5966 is 17.6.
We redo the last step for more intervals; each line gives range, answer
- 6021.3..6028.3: 15.8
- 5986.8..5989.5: 14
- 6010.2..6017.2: 16.6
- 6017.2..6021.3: 14.3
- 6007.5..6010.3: 14.9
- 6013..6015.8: 17.3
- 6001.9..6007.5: 16.2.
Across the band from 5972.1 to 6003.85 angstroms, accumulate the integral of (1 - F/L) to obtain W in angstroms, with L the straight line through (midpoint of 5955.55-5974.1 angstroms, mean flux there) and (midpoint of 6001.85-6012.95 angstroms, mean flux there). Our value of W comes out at 2.4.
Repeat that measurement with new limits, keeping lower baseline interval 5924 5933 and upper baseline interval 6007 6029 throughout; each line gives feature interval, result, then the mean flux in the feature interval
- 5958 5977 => -0.65 angstroms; 15.9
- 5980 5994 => 1.07 angstroms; 14.3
